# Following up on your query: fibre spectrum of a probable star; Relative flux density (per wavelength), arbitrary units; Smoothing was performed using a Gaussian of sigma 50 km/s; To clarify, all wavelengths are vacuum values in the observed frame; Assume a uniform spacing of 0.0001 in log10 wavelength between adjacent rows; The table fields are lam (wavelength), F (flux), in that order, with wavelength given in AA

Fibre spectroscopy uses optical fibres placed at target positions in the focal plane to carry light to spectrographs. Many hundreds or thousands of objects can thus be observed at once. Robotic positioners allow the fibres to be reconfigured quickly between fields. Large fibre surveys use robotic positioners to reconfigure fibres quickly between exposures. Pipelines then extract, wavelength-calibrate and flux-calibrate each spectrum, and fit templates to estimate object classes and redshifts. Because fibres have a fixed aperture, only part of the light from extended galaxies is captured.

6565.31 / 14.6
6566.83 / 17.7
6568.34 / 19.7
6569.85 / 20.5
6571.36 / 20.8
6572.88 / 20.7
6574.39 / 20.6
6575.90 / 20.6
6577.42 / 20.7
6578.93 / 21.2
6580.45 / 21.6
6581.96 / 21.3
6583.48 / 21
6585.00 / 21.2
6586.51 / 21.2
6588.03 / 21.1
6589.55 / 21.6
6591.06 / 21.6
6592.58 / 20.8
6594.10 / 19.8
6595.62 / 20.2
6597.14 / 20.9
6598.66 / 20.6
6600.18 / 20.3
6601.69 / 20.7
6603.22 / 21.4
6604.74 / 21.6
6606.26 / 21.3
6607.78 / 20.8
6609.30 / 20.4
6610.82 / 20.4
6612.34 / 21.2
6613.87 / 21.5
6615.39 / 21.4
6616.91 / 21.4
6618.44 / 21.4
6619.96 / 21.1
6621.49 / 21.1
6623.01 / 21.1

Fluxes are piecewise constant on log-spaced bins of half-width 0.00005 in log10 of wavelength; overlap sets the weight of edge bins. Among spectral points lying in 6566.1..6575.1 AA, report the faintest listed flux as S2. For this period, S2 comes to 17.7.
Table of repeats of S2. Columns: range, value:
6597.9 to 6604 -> 20.3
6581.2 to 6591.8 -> 21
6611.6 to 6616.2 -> 21.2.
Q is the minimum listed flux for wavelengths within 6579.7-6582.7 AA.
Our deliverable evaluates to 21.3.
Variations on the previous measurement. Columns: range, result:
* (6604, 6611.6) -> 20.4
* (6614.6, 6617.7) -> 21.4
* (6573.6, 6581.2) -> 20.6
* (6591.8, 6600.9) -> 19.8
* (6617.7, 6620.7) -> 21.1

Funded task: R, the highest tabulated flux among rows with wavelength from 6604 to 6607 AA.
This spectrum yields 21.6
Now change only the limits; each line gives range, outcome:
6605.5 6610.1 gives 21.3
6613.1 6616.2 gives 21.5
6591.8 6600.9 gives 20.9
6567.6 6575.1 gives 20.8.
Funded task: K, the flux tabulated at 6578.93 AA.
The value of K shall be 21.2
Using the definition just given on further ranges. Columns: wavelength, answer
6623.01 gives 21.1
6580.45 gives 21.6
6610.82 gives 20.4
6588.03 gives 21.1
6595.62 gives 20.2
